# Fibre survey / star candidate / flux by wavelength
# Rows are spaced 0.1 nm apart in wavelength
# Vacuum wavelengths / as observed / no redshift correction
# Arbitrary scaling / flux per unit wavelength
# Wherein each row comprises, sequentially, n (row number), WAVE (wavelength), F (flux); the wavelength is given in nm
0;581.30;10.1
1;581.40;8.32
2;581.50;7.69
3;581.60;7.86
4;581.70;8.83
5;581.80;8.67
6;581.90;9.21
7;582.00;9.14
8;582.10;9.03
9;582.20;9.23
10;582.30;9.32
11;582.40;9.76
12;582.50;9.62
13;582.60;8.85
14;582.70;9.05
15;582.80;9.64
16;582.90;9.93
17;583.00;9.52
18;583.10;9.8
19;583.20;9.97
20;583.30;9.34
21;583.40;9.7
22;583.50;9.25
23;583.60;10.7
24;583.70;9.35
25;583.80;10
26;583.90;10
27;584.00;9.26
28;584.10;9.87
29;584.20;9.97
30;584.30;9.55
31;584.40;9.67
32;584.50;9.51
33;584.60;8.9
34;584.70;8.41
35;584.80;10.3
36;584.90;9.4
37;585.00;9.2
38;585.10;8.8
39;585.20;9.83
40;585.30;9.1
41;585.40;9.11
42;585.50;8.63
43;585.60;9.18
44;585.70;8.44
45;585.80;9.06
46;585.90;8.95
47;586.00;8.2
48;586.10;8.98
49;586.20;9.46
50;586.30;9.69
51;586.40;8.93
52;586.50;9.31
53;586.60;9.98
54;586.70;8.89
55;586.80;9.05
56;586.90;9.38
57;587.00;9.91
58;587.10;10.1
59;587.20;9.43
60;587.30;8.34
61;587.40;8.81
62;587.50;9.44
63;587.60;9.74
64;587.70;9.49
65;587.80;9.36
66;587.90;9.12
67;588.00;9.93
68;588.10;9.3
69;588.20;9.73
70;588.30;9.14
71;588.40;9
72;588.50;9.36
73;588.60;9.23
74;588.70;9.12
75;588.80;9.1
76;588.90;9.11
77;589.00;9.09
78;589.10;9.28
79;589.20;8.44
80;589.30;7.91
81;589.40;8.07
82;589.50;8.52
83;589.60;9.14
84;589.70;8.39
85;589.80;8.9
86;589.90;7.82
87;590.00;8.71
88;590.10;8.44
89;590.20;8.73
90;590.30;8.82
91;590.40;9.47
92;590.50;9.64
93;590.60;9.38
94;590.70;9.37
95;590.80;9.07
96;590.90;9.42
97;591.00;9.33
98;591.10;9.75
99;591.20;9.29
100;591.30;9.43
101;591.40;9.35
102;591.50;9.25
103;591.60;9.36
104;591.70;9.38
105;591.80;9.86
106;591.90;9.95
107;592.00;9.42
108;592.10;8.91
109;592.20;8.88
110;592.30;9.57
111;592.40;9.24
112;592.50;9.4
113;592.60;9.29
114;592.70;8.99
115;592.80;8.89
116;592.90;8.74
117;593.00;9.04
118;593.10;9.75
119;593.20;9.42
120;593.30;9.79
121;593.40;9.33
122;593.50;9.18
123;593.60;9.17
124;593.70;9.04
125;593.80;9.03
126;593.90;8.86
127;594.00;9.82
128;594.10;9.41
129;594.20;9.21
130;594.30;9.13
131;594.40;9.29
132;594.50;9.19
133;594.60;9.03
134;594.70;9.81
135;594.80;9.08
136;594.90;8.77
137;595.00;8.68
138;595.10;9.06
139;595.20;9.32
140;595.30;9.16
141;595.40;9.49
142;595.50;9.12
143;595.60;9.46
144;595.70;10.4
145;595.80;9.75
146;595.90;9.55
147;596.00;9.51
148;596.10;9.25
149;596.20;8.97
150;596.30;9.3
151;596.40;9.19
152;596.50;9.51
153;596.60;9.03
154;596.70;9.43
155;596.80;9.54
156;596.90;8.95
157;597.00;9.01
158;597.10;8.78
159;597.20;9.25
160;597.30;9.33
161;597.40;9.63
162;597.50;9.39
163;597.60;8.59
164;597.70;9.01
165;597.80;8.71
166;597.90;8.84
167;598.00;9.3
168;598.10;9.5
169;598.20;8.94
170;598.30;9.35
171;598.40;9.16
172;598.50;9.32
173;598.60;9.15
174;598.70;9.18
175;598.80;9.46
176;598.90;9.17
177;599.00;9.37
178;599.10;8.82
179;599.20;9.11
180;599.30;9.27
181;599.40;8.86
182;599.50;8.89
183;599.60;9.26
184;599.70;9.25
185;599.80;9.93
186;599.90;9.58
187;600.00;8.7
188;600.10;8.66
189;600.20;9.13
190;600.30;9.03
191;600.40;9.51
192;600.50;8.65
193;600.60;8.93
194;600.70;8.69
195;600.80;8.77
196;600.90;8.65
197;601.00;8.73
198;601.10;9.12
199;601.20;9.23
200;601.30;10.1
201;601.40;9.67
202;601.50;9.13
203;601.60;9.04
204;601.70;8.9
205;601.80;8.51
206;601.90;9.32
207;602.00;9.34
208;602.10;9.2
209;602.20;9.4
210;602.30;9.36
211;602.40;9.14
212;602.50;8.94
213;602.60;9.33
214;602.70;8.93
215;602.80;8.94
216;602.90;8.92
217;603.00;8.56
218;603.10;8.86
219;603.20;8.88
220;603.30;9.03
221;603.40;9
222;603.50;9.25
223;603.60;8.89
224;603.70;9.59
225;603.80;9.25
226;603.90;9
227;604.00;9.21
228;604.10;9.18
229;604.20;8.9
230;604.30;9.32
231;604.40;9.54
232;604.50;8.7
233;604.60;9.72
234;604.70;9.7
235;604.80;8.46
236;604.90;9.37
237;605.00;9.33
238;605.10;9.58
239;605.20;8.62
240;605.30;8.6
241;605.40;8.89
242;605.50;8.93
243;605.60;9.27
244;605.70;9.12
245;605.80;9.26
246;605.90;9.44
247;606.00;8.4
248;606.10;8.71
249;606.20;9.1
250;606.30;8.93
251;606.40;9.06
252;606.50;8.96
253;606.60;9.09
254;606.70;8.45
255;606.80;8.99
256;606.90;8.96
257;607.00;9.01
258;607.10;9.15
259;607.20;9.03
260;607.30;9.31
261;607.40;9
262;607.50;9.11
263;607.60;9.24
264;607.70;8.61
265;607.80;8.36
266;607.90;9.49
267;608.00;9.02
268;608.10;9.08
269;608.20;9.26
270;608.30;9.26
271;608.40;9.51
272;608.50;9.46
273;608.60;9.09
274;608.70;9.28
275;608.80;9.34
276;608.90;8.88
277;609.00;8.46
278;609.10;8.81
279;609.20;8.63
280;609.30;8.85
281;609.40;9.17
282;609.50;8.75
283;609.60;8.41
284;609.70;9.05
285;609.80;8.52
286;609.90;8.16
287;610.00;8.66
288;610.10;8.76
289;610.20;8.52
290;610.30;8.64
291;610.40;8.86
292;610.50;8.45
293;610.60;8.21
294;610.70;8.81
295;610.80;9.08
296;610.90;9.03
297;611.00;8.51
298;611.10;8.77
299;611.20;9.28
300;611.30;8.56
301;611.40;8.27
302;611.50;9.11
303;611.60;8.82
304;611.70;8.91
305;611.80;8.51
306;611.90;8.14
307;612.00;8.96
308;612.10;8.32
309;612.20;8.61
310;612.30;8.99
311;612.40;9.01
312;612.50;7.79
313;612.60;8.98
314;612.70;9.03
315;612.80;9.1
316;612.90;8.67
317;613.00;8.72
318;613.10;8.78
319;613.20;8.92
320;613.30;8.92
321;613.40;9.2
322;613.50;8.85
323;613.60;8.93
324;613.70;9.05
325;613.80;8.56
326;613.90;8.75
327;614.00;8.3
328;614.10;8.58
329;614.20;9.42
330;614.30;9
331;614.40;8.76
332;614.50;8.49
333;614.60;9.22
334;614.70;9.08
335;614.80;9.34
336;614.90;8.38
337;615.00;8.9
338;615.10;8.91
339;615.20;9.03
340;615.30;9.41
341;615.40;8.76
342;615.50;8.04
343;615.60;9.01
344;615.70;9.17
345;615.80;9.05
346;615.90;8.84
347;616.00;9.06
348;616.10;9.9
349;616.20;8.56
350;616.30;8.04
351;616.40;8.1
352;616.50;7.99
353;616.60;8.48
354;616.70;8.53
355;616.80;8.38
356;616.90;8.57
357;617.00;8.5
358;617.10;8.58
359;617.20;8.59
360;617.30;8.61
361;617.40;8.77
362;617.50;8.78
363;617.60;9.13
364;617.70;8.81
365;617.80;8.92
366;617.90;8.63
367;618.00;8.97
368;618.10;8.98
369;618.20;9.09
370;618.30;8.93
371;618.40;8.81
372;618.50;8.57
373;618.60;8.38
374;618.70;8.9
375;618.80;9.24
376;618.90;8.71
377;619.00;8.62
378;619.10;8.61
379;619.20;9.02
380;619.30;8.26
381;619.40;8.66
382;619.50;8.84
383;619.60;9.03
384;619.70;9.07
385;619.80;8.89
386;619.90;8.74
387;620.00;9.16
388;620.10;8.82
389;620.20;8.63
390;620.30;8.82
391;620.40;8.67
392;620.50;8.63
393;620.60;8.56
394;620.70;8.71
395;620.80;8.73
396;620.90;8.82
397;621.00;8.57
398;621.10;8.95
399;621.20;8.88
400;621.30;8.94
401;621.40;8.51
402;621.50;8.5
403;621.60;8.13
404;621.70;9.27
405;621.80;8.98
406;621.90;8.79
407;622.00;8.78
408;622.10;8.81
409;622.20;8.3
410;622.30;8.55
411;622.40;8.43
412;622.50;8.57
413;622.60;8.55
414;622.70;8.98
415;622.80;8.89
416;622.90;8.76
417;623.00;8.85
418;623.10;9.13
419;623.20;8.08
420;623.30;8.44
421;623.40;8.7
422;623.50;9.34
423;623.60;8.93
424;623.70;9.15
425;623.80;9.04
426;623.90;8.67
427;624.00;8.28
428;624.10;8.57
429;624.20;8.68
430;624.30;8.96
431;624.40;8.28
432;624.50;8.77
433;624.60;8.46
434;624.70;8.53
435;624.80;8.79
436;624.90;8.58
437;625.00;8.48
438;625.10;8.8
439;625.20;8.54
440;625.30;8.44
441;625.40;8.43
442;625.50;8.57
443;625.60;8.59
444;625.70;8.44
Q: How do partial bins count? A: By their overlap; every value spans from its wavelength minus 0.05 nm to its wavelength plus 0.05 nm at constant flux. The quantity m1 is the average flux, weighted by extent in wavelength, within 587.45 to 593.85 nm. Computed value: 9.17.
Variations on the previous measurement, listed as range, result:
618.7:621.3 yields 8.79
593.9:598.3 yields 9.25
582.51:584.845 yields 9.59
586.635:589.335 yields 9.23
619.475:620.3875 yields 8.88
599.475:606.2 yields 9.1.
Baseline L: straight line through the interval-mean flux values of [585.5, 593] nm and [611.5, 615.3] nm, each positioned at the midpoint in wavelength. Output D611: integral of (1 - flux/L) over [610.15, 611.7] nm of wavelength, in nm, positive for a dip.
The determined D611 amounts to 0.02 nm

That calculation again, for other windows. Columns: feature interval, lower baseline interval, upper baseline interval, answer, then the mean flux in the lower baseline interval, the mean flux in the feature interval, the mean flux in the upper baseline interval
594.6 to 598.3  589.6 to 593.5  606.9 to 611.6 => -0.05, 9.2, 9.24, 8.89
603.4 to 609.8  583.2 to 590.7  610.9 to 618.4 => -0.10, 9.21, 9.05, 8.78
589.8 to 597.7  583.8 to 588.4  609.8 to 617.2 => -0.08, 9.31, 9.24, 8.75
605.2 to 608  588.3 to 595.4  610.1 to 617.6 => -0.03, 9.14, 8.97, 8.76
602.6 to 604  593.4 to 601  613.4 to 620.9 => 0.01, 9.18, 9.03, 8.78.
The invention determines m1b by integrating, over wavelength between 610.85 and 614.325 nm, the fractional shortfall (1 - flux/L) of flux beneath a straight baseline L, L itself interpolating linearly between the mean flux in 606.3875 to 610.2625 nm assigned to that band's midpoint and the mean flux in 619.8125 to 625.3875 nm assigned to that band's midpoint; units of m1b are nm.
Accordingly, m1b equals 0.04 nm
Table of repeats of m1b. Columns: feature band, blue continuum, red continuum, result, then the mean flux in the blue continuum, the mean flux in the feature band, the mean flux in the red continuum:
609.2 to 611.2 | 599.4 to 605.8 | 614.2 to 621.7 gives 0.05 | 9.1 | 8.71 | 8.77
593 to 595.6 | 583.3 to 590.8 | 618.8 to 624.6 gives -0.04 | 9.2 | 9.25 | 8.74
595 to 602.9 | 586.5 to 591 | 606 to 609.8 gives -0.12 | 9.11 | 9.18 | 8.98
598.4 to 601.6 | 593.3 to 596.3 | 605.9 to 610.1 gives 0.01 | 9.29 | 9.14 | 8.95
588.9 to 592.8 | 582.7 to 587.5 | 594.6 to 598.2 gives 0.09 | 9.38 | 9.08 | 9.24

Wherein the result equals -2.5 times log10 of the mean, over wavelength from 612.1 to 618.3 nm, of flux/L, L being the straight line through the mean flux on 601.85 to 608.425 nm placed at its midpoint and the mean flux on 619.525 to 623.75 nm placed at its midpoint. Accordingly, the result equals 0.01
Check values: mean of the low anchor 9.08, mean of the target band 8.79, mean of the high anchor 8.76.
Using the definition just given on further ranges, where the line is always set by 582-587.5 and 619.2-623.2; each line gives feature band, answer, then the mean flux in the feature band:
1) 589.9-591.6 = 0.01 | 9.18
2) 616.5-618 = 0.02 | 8.65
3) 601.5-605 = -0.01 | 9.11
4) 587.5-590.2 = 0.04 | 8.98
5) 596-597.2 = 0.00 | 9.19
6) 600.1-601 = 0.02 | 8.9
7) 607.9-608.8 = -0.04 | 9.26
